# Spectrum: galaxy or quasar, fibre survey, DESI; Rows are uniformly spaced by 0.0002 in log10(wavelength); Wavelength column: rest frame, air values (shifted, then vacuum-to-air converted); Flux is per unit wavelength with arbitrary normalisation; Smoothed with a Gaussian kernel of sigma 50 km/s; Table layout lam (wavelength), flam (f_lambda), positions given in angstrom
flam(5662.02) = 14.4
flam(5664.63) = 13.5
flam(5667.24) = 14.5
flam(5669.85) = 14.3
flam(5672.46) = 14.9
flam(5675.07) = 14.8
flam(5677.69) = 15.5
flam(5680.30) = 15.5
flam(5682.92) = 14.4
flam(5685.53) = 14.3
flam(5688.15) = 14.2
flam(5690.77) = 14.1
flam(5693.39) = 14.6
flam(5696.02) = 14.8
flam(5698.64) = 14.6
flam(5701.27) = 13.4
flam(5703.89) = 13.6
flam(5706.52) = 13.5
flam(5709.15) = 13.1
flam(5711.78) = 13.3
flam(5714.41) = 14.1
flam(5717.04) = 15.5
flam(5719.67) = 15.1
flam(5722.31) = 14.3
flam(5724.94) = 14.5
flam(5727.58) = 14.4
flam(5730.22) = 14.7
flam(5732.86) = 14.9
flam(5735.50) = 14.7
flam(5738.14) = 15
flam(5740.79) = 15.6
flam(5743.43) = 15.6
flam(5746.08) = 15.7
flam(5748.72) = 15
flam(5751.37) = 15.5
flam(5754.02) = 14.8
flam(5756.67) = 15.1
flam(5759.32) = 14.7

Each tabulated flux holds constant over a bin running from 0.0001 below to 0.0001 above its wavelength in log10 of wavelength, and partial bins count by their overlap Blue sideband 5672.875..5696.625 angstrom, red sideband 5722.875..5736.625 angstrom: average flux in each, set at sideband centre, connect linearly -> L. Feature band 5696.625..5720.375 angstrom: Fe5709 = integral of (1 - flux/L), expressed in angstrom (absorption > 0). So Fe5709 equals 1.0 angstrom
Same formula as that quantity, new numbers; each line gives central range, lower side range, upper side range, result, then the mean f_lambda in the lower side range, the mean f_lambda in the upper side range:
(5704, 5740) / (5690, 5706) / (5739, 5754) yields 0.9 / 14.1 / 15.4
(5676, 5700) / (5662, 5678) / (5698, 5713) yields -1.1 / 14.5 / 13.5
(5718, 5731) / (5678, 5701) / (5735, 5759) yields 0.3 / 14.6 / 15.2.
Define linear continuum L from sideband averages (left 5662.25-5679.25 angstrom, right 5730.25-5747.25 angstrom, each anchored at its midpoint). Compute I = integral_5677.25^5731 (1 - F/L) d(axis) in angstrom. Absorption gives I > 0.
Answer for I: 2.0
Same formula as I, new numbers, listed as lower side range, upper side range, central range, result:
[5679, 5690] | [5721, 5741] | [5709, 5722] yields 0.3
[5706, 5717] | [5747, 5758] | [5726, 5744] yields -0.5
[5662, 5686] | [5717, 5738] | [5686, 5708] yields 0.9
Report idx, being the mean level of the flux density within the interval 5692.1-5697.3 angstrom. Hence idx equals 14.7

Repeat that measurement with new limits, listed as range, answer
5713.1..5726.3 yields 14.7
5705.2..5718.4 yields 13.9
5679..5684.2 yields 14.9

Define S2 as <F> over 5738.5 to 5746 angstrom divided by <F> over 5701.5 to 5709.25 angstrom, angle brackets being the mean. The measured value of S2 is 1.15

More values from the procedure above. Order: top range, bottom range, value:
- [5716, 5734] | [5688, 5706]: 1.04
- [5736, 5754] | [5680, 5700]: 1.06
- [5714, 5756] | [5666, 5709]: 1.04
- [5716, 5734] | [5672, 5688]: 0.99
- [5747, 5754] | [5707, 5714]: 1.14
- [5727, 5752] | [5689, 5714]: 1.09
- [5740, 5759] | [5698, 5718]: 1.11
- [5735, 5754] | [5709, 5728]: 1.06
